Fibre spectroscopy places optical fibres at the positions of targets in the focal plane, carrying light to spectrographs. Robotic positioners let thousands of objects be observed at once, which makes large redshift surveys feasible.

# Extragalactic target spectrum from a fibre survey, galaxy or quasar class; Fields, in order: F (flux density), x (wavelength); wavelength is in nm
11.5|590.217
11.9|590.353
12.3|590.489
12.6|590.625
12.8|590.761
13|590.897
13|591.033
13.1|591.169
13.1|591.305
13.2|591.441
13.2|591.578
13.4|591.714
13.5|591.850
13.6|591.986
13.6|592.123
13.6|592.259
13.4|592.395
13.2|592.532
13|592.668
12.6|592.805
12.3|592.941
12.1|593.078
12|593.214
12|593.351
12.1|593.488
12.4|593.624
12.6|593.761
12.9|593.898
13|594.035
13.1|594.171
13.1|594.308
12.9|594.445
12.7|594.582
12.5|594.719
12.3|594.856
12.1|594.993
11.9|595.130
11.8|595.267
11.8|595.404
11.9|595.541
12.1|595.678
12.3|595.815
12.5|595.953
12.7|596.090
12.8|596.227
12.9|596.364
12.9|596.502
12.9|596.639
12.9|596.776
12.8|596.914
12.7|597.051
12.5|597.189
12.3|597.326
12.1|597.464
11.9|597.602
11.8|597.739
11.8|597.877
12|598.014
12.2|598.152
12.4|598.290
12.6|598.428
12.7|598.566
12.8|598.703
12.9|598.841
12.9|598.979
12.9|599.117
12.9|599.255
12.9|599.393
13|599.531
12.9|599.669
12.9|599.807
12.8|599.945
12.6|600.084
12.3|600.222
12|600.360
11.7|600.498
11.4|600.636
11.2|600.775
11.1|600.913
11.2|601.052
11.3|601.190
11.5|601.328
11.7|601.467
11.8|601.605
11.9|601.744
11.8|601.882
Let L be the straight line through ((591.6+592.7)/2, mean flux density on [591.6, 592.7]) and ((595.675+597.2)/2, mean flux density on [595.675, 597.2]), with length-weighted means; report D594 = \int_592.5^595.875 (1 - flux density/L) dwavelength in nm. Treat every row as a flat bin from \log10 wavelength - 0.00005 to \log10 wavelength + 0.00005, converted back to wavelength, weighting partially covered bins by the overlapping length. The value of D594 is 0.17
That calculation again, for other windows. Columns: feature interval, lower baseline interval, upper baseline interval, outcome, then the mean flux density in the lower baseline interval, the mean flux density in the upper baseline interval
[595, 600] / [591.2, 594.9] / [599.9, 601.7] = -0.12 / 12.9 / 11.7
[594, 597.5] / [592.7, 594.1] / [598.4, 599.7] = 0.02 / 12.4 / 12.9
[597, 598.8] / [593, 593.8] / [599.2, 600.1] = 0.05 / 12.2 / 12.9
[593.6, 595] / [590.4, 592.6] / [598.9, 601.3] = 0.01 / 13.2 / 12.2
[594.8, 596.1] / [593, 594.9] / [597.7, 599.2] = 0.04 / 12.5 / 12.5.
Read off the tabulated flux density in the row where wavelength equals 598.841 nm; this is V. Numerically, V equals 12.9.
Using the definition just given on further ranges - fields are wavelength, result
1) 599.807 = 12.9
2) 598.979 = 12.9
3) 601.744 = 11.9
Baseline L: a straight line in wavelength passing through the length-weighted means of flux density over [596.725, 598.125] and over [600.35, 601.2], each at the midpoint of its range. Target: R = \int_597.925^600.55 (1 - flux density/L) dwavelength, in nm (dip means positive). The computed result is -0.18 nm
